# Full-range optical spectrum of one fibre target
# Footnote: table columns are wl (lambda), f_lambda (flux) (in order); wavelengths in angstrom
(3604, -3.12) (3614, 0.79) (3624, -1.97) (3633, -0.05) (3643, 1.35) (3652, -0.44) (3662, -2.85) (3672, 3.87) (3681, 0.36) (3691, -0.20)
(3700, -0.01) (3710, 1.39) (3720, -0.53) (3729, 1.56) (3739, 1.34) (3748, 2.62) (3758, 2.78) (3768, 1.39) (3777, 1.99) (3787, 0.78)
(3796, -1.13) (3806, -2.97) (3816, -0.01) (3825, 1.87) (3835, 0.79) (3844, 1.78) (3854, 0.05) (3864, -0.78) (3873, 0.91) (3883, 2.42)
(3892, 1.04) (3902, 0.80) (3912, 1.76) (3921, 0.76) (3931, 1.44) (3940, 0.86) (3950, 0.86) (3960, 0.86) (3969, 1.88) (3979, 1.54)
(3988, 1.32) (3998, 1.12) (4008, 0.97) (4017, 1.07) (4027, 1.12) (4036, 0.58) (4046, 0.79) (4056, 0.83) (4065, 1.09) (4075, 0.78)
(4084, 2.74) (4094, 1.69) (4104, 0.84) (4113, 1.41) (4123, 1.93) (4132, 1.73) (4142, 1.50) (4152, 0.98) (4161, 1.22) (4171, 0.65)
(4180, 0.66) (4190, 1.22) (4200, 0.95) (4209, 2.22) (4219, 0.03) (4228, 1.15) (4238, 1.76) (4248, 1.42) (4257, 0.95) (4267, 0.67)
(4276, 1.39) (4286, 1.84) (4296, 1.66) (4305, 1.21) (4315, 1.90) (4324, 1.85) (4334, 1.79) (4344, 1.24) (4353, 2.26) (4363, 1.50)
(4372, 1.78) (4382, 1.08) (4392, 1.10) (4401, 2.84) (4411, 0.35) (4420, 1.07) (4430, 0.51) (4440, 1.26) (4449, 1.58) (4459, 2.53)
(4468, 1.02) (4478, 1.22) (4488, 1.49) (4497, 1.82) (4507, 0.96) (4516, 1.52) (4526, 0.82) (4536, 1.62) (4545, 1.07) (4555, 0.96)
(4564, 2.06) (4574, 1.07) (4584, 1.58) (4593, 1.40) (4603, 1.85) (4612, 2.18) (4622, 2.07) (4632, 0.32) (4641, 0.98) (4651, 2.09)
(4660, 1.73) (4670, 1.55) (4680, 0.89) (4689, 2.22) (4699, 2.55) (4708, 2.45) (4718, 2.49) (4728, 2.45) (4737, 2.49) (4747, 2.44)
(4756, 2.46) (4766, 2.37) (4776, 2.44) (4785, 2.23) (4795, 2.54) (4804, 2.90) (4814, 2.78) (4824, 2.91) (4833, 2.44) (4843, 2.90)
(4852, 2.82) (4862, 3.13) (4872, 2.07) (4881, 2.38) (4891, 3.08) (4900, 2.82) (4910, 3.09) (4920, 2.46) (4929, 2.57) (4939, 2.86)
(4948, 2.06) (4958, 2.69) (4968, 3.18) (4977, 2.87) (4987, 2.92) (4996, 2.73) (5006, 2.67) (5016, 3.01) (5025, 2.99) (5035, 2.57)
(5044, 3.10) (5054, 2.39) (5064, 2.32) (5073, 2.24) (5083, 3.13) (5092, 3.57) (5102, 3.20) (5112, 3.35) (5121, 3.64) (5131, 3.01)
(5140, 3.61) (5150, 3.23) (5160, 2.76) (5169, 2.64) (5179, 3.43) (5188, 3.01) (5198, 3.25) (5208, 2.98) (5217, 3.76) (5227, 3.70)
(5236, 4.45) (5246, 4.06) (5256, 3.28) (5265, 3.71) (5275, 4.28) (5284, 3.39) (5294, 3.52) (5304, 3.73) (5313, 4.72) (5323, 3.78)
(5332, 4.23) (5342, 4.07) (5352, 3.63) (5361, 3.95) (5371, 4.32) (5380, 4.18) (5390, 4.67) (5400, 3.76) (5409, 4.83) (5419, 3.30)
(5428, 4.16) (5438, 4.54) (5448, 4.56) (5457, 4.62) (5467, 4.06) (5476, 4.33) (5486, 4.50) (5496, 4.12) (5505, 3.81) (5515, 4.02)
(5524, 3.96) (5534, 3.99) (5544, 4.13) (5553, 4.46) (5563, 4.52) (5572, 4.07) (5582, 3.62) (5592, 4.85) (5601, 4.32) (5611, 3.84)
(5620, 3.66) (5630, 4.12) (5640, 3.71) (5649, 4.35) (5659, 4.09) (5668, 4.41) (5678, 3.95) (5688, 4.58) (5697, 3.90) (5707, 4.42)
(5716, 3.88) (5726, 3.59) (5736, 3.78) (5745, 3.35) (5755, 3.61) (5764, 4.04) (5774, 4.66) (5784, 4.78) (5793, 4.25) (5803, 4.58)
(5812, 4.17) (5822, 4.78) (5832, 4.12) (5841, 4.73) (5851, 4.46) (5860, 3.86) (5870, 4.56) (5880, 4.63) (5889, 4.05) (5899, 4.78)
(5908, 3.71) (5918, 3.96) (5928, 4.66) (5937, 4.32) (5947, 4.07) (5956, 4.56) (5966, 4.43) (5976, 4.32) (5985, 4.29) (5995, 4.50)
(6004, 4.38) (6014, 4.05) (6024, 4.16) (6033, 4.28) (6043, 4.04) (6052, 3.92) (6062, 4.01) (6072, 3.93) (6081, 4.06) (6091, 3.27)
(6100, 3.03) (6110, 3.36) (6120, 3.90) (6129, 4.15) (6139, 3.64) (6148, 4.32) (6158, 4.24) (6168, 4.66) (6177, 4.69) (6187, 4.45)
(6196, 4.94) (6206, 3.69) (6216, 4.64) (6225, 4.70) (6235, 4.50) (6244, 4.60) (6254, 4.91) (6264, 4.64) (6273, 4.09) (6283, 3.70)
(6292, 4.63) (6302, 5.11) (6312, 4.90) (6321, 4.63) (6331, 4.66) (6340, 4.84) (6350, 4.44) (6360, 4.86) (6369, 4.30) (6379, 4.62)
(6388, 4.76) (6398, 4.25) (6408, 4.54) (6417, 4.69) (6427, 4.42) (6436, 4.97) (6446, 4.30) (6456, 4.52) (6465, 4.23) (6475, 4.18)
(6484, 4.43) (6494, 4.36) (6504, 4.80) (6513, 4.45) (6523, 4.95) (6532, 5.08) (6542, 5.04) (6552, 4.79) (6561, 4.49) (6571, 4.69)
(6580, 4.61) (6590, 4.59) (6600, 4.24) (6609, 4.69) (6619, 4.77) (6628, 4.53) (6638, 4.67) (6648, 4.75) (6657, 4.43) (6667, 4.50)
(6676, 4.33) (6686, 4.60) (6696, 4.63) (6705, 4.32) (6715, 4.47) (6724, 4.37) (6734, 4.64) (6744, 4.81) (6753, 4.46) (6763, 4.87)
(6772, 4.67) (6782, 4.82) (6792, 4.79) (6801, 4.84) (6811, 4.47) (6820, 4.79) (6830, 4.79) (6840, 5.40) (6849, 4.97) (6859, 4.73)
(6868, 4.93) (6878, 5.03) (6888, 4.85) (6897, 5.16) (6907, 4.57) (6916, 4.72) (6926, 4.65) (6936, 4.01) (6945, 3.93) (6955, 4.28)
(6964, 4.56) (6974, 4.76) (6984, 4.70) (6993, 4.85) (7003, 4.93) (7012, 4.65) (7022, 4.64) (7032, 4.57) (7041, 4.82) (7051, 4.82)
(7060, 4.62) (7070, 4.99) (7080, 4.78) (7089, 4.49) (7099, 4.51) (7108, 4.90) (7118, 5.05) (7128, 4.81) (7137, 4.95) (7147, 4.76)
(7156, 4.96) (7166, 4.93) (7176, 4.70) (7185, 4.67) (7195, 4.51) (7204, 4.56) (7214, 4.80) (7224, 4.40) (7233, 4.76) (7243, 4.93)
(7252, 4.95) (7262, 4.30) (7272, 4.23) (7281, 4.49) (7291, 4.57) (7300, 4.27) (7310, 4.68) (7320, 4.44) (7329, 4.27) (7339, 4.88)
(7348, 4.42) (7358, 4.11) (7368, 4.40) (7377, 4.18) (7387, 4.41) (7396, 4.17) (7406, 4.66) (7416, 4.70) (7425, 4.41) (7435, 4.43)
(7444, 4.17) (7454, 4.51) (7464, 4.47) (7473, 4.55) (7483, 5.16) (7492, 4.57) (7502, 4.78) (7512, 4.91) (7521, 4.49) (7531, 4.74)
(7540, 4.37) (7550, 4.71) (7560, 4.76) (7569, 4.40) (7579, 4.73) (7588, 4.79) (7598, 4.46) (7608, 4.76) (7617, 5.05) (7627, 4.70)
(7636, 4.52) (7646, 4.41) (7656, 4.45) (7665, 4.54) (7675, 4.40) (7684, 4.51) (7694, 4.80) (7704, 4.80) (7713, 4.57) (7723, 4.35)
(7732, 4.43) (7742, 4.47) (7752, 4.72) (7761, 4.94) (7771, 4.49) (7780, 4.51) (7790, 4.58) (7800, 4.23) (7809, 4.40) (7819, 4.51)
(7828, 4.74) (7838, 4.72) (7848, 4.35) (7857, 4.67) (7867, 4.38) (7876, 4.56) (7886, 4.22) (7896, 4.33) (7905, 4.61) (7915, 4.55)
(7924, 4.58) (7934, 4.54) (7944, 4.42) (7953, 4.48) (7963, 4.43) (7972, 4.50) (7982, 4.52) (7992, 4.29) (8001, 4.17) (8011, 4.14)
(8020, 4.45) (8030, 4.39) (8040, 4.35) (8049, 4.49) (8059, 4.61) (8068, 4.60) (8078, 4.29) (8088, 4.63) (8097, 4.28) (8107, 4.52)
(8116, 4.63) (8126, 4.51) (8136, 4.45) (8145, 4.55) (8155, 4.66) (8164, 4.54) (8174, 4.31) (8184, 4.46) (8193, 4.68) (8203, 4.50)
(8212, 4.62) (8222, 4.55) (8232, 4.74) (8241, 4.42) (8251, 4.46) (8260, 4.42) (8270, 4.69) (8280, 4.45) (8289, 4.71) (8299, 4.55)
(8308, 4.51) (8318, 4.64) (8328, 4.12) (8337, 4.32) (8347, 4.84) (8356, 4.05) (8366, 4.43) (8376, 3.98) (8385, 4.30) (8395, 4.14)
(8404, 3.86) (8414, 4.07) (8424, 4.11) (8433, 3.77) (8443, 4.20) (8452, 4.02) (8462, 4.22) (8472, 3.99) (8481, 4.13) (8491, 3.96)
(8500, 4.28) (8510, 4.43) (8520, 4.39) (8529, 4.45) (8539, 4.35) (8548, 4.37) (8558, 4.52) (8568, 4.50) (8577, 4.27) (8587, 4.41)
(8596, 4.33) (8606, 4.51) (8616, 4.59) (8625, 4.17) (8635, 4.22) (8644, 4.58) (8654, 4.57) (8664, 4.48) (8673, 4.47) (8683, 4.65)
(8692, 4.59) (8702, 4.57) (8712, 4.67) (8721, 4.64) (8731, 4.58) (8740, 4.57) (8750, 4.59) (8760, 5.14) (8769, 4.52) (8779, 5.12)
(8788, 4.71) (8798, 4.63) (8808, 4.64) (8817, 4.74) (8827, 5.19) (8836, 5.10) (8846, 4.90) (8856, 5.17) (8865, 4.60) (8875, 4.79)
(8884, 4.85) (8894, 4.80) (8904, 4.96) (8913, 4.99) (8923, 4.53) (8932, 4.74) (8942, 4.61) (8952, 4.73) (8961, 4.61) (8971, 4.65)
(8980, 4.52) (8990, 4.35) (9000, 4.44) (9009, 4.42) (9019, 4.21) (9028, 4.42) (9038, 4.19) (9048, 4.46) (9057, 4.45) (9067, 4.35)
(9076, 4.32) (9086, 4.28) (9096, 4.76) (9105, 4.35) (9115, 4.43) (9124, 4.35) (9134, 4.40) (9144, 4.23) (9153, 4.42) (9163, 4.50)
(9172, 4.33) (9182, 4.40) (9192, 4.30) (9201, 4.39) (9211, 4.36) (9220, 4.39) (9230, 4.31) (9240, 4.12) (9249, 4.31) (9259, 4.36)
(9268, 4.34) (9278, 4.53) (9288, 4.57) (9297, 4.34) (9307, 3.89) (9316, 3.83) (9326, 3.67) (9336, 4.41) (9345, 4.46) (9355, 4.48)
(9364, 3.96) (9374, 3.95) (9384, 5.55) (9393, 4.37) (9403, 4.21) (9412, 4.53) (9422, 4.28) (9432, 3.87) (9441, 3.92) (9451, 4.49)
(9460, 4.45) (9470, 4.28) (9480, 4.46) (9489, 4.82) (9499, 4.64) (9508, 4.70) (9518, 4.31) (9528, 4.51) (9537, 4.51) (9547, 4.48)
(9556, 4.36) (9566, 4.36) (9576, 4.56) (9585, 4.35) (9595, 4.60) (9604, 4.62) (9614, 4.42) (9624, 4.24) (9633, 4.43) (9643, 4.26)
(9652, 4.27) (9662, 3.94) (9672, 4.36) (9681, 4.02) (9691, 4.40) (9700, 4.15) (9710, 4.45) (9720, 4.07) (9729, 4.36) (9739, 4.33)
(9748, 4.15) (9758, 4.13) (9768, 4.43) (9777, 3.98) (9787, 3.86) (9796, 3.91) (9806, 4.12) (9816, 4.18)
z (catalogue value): 0.178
